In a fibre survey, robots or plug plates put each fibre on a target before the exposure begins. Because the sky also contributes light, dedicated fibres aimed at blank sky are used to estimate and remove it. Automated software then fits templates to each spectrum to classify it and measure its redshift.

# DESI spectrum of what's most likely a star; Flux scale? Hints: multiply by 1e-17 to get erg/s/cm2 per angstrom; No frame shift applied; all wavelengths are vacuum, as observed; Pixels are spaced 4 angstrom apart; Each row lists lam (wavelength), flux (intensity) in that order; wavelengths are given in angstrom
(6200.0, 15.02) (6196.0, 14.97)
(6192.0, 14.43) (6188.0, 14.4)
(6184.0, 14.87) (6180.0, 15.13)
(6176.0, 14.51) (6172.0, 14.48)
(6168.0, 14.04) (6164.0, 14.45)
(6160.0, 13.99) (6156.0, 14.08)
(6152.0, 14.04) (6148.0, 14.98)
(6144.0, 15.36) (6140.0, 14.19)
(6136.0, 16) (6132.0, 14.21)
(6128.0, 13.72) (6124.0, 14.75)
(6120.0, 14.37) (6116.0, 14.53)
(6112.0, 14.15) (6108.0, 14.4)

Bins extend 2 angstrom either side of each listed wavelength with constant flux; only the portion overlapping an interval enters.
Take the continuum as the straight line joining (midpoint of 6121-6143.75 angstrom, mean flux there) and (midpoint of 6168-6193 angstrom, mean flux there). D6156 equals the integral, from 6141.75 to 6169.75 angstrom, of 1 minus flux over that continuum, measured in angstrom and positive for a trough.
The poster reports 0.4 angstrom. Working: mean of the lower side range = 14.6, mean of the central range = 14.4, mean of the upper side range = 14.6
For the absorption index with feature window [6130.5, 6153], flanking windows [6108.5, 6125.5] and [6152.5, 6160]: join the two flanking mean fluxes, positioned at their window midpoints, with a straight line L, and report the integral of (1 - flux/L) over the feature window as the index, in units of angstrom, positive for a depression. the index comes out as -1.0 angstrom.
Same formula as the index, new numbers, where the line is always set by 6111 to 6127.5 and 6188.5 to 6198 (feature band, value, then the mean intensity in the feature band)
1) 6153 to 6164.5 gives 0.32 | 14.1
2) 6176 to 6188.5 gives -0.16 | 14.8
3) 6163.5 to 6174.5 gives 0.19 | 14.3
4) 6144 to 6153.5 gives -0.14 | 14.7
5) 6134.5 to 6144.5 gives -0.45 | 15.1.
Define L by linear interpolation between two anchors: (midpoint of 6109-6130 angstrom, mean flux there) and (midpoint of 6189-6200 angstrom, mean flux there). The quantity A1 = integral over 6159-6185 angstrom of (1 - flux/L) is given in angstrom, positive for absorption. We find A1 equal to 0.2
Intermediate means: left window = 14.3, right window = 14.7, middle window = 14.5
